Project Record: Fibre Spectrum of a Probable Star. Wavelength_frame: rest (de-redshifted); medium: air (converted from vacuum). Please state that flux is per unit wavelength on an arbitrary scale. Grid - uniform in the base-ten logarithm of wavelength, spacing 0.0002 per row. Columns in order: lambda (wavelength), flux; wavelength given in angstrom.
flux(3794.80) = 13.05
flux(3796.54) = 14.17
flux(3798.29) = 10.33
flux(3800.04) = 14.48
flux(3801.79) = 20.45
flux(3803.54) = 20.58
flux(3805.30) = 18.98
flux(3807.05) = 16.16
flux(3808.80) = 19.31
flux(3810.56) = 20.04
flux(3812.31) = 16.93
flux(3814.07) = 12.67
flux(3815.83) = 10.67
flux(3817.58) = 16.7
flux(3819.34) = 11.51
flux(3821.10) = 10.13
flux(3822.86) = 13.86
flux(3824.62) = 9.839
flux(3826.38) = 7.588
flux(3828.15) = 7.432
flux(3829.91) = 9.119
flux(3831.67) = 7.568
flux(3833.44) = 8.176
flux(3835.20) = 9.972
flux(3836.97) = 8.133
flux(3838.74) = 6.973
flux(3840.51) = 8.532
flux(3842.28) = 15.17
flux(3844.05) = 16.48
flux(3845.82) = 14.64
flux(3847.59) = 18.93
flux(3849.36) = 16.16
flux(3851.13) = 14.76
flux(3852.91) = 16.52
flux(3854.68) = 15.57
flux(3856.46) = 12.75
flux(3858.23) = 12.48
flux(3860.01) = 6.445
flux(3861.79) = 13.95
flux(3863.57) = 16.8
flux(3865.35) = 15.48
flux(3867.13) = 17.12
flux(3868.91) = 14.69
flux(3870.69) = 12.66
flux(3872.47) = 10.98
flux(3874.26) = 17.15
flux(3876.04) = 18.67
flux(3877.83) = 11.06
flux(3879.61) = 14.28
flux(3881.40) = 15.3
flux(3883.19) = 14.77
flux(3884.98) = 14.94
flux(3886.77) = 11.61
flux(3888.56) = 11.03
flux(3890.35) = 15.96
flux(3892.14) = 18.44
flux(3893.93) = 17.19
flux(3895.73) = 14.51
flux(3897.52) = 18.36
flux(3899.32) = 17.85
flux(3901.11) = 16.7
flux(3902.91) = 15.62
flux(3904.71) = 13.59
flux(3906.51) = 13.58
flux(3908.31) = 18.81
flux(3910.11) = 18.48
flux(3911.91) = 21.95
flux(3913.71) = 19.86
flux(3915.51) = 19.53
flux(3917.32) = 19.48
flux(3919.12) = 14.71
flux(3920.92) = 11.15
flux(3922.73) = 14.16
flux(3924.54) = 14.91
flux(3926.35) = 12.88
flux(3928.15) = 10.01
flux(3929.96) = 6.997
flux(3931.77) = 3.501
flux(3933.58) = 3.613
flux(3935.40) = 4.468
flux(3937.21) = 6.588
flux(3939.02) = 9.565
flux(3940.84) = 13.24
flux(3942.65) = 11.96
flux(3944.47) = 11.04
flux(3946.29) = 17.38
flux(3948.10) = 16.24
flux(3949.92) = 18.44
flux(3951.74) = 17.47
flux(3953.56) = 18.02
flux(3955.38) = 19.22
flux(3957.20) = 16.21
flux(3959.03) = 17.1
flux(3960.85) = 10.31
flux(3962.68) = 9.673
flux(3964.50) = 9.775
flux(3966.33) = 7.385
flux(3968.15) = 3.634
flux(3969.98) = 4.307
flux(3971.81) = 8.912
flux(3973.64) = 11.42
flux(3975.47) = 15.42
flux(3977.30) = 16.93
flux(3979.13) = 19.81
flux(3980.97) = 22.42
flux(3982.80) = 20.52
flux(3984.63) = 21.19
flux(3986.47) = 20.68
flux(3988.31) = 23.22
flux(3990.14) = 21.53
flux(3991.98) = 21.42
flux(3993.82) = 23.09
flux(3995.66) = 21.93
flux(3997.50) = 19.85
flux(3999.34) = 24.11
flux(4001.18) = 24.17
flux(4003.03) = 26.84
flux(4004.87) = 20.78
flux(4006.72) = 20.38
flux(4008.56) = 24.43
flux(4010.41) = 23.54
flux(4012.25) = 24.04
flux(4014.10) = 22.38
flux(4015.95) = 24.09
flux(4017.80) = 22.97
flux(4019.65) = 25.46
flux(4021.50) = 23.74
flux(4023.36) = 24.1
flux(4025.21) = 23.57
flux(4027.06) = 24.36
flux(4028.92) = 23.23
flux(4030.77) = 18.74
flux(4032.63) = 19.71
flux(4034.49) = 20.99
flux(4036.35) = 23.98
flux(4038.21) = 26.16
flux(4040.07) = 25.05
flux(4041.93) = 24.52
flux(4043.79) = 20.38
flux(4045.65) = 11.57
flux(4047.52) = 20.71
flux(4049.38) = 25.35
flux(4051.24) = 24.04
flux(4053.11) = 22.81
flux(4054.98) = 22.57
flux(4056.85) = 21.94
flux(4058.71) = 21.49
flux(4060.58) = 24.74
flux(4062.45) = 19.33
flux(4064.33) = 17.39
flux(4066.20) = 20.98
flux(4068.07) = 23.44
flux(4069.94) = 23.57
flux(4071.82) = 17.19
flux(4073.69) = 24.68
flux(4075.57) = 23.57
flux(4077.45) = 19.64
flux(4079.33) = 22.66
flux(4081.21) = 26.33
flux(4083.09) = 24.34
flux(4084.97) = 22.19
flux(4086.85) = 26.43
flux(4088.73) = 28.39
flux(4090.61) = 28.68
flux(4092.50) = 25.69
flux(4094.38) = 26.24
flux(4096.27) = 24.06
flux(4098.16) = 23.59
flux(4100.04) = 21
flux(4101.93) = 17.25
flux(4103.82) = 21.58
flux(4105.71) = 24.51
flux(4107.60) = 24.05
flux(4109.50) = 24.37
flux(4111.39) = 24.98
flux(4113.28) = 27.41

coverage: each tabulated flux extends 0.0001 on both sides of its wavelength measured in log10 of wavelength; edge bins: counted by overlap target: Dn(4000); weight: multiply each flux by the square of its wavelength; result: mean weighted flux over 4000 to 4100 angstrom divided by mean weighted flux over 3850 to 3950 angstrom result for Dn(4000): 1.77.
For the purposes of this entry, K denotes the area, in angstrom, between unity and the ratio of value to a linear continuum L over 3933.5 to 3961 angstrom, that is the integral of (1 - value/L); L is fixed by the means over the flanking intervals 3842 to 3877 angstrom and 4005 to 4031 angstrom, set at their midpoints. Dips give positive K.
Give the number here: 8.5 angstrom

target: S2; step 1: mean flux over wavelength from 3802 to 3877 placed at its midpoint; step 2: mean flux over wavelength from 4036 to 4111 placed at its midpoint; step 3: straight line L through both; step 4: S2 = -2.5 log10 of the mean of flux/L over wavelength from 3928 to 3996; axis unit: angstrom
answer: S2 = 0.31 mag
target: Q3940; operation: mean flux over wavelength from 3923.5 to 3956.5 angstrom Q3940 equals 12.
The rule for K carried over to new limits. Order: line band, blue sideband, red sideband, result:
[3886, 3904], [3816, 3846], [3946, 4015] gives -2.5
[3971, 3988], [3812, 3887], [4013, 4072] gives 1.3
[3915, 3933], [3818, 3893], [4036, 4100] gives 4.1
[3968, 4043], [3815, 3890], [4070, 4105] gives -4.6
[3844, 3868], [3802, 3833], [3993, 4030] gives 1.0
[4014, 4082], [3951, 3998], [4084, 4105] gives -4.6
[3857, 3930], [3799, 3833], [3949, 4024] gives 4.6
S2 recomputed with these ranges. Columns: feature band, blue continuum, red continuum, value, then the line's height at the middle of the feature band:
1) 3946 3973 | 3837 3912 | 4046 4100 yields 0.38 mag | 18.4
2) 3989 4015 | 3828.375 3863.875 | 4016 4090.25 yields -0.13 mag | 20.1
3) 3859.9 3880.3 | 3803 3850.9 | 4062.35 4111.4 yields 0.02 mag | 14.7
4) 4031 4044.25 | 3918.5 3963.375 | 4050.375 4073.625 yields -0.15 mag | 19.8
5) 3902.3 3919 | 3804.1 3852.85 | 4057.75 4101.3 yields -0.09 mag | 16.3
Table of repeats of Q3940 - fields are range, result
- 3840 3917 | 15.4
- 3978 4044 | 22.7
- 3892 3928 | 16.4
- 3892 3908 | 16.2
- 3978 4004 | 22.2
